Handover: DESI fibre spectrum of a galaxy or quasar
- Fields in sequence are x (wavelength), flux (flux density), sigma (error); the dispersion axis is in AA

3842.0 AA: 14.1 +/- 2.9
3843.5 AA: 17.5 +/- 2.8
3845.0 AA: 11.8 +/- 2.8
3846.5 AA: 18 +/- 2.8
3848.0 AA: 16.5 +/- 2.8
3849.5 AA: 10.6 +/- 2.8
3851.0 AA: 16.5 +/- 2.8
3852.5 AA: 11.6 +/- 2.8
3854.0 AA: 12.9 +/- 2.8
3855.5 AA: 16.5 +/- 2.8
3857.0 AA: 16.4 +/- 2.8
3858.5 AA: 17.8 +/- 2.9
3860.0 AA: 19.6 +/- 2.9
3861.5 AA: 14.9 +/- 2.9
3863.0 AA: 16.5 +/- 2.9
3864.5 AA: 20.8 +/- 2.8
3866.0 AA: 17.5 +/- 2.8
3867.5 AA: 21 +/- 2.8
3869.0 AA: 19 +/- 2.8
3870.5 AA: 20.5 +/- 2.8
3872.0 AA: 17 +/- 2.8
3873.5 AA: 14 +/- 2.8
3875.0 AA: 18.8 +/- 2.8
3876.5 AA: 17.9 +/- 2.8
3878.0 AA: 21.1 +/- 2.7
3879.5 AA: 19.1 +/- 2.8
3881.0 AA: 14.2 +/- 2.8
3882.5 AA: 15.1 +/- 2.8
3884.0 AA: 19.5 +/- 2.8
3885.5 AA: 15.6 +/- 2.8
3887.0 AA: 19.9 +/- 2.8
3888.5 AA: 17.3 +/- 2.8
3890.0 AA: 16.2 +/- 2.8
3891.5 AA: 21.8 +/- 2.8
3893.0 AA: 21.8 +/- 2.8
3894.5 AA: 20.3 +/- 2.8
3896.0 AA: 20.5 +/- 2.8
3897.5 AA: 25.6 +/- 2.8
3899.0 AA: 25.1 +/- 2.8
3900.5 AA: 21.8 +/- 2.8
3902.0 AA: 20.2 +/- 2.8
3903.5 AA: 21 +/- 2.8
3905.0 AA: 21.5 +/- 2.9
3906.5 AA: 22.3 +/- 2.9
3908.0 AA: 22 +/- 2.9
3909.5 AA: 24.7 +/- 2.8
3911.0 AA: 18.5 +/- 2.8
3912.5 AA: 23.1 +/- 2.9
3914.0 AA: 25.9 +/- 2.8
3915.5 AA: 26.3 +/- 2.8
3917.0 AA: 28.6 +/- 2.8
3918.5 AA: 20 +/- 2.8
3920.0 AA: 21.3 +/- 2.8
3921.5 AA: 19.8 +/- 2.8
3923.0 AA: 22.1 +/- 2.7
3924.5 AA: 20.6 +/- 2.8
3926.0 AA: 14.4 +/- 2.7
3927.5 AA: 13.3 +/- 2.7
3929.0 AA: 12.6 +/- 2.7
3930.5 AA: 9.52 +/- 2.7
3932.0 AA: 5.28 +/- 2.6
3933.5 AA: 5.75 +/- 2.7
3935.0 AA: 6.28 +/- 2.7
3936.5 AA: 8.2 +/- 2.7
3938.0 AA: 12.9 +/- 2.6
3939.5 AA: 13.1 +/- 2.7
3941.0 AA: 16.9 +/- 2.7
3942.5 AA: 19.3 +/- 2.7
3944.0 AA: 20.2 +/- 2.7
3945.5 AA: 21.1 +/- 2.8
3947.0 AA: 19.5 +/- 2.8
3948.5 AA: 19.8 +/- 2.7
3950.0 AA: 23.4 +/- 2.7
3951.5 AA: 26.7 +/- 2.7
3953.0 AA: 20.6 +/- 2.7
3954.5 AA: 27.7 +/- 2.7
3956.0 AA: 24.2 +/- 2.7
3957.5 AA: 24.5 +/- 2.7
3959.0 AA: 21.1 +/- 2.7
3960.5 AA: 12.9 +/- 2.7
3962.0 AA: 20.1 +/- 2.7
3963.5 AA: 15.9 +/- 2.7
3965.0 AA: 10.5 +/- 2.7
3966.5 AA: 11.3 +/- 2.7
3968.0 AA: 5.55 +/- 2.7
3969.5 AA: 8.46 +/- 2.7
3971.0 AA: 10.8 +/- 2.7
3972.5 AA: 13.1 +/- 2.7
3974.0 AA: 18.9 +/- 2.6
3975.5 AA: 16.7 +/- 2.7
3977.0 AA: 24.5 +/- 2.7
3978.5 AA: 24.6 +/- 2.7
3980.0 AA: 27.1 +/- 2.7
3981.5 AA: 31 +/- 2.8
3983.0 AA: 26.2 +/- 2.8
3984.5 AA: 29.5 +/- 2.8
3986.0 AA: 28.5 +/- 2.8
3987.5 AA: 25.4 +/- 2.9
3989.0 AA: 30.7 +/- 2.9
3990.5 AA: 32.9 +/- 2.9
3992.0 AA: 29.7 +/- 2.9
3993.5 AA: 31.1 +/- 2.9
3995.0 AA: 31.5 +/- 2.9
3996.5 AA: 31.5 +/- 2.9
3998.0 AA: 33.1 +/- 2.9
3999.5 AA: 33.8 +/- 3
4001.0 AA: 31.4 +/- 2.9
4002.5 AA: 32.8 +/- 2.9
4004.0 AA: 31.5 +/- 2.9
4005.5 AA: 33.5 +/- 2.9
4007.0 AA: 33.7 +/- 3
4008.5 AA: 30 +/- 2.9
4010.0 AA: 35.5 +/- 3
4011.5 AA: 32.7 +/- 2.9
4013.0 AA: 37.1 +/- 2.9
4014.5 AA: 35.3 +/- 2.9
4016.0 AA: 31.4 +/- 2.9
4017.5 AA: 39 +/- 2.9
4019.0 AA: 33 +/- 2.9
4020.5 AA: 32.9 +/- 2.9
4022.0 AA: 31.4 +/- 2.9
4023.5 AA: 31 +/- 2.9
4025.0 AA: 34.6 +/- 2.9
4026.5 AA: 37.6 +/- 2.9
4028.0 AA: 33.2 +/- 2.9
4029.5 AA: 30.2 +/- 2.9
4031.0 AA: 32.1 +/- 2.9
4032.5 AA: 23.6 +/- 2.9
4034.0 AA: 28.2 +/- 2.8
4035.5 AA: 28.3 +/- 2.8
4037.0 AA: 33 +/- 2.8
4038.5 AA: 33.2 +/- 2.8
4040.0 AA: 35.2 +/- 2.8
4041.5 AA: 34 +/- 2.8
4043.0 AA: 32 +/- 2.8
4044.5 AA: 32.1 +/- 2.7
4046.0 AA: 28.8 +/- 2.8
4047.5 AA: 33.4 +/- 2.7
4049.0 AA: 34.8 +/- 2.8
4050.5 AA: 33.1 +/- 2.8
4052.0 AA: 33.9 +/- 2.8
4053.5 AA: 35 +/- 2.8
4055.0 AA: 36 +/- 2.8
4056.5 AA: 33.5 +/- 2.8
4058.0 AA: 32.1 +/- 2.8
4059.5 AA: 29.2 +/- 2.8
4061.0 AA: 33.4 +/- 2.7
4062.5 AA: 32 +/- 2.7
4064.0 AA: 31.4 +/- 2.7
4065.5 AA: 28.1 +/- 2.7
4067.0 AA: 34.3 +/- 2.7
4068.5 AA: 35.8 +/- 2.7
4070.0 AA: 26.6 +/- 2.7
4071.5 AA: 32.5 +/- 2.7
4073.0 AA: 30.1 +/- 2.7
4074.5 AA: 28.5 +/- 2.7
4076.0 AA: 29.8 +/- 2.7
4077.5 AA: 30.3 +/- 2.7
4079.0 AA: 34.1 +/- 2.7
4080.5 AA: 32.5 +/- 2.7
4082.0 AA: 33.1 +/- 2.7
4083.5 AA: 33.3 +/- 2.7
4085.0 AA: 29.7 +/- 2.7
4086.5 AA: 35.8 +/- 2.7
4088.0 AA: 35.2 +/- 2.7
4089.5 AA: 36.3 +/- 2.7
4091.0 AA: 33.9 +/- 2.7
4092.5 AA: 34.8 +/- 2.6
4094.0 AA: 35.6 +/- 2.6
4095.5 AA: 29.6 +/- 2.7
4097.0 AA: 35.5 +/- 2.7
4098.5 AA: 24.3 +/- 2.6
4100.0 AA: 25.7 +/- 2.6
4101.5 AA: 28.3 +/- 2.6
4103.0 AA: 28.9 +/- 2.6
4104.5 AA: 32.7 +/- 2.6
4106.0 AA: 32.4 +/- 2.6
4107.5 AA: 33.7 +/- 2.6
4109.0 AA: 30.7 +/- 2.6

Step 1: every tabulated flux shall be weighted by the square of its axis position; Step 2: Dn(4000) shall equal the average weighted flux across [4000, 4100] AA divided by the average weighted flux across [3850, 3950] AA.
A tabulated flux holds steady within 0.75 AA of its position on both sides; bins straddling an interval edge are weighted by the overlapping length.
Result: 1.92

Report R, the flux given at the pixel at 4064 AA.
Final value 31.4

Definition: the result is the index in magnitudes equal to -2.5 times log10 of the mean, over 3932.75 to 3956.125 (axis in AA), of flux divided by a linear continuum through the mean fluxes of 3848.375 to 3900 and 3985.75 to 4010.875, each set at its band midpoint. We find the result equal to 0.42 mag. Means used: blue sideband 18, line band 17.7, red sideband 31.6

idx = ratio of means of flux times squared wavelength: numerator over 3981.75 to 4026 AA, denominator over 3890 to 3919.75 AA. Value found 1.50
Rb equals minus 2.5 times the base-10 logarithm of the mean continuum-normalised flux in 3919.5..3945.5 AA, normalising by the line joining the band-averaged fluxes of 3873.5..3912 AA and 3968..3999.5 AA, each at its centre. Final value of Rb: 0.47 mag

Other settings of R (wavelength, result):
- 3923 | 22.1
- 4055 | 36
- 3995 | 31.5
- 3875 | 18.8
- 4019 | 33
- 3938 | 12.9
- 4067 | 34.3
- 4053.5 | 35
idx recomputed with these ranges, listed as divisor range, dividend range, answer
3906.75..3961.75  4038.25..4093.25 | 1.86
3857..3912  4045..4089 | 1.82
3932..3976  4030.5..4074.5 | 2.07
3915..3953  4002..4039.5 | 1.99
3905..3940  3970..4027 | 1.79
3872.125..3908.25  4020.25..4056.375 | 1.78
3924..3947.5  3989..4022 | 2.52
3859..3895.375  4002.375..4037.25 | 1.91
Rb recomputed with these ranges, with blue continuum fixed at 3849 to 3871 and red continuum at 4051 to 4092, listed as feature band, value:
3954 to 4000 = 0.12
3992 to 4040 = -0.15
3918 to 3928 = 0.14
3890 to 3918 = -0.13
